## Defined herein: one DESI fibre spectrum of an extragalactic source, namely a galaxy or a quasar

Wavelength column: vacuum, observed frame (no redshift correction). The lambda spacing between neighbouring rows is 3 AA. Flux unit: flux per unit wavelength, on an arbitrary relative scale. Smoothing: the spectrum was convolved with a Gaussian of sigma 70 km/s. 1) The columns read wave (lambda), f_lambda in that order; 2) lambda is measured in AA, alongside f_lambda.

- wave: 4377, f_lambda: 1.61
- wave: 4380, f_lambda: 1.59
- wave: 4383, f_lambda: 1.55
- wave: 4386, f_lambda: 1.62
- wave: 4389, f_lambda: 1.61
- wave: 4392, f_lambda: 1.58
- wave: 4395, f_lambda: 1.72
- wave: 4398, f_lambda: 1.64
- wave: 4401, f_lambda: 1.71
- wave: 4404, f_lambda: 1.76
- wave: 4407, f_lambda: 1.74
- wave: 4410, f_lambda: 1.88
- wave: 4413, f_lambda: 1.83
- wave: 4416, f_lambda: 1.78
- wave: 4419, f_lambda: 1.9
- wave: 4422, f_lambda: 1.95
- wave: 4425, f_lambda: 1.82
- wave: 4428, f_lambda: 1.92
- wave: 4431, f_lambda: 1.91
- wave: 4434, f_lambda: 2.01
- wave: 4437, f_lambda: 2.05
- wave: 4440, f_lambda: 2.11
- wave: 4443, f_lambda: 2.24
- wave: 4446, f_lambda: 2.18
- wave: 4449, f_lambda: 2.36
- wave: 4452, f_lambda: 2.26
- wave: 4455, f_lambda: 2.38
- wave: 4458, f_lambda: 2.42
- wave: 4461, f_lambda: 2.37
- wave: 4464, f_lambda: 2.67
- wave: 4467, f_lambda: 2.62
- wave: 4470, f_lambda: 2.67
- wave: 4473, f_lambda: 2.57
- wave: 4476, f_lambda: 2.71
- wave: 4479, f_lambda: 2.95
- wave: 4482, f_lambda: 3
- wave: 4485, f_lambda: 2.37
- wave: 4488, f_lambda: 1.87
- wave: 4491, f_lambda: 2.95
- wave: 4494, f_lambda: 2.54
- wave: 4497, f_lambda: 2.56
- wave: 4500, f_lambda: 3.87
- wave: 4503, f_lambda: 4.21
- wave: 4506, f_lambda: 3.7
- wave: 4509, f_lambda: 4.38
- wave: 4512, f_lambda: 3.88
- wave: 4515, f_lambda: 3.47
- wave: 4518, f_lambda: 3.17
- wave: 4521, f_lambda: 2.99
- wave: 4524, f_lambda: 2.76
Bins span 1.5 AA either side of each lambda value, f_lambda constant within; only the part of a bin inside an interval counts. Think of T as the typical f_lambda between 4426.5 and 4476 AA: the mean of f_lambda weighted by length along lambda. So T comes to 2.31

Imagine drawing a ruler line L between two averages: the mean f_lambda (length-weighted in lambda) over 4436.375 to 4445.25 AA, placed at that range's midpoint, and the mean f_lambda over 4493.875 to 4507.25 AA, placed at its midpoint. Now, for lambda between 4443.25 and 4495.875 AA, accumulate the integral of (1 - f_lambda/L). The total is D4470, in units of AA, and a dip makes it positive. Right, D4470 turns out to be 4.5 AA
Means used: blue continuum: 2.15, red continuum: 3.46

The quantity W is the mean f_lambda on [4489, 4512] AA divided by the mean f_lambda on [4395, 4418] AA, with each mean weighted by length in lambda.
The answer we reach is 2.0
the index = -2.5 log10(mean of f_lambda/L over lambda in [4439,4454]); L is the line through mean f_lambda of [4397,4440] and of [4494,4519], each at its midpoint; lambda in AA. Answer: 0.08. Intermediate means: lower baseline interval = 1.86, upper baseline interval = 3.6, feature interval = 2.24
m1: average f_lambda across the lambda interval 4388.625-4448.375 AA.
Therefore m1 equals 1.88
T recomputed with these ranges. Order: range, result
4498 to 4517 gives 3.86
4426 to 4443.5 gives 2.02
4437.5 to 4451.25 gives 2.21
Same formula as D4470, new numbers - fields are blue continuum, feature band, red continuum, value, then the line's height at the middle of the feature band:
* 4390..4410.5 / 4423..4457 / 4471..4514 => 2.9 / 2.31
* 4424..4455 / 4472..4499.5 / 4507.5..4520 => 3.8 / 3.1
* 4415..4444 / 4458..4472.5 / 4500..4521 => 1.0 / 2.75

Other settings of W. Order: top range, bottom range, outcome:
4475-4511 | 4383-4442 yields 1.71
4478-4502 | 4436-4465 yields 1.21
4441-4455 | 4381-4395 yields 1.41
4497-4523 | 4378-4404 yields 2.22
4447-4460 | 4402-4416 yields 1.31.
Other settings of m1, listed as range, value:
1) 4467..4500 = 2.68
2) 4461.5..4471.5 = 2.62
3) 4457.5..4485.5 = 2.65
